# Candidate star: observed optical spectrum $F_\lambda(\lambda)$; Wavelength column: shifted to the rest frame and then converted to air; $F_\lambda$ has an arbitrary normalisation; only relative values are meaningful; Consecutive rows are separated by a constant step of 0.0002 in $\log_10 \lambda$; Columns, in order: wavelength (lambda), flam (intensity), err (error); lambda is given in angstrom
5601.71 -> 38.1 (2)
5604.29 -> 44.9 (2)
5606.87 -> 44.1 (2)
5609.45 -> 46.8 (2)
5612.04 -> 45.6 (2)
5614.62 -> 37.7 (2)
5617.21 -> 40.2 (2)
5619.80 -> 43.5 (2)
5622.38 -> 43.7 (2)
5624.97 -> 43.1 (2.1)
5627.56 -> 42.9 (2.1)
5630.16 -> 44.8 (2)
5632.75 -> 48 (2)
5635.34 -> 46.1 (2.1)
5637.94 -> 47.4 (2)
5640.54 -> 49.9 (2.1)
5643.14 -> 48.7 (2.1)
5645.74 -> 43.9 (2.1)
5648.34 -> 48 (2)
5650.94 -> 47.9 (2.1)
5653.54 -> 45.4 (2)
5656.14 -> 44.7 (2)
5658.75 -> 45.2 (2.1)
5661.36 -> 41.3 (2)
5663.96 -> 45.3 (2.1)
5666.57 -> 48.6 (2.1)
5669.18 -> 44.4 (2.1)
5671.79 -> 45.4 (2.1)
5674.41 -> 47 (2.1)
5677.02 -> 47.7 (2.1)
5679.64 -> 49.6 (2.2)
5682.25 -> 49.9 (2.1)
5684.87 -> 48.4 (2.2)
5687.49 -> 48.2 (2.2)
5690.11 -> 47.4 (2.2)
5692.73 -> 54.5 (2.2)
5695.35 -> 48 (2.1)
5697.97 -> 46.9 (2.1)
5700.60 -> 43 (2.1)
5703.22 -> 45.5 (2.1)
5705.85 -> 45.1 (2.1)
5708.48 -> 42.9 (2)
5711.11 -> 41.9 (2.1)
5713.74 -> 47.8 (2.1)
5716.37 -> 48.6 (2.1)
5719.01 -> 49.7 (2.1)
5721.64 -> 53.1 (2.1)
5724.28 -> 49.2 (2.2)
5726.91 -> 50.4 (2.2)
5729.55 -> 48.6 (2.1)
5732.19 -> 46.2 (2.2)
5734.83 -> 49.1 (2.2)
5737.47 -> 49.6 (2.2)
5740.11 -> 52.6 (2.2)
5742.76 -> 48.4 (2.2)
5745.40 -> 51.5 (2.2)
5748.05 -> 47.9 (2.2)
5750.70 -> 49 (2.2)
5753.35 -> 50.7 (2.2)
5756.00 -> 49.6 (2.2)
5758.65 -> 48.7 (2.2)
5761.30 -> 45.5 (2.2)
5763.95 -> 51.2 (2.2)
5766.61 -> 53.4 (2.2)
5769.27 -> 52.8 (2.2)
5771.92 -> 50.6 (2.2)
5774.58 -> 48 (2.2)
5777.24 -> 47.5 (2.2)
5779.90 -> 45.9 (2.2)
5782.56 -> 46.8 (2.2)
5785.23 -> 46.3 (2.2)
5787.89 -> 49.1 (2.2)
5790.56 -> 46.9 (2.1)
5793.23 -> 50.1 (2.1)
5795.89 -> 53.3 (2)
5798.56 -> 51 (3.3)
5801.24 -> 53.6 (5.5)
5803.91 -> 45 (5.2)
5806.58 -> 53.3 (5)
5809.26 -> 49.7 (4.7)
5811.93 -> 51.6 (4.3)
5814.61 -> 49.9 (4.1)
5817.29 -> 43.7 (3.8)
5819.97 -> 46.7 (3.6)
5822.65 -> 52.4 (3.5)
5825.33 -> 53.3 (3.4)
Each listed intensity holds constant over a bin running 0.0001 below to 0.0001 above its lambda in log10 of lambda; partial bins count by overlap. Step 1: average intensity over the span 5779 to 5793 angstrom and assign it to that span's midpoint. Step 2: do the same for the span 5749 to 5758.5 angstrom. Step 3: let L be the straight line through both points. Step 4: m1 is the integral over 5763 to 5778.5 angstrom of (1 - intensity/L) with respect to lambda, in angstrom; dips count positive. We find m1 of -0.7 angstrom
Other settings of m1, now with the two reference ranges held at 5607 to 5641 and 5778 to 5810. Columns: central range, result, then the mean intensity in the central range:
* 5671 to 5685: -0.64 angstrom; 48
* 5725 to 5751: -0.93 angstrom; 49.3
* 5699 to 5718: 0.70 angstrom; 45.1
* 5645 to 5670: -0.08 angstrom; 45.5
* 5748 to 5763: -0.18 angstrom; 48.7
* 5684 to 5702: -0.65 angstrom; 48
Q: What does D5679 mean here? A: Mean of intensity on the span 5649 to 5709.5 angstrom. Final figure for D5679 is 46.7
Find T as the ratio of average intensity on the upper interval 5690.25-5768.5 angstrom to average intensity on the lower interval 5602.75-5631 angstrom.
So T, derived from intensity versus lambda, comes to 1.12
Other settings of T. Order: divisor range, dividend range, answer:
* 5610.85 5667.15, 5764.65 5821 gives 1.09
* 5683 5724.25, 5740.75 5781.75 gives 1.04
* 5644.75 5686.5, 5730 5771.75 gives 1.07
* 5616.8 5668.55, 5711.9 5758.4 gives 1.09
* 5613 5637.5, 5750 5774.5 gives 1.15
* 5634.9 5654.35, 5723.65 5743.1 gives 1.04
